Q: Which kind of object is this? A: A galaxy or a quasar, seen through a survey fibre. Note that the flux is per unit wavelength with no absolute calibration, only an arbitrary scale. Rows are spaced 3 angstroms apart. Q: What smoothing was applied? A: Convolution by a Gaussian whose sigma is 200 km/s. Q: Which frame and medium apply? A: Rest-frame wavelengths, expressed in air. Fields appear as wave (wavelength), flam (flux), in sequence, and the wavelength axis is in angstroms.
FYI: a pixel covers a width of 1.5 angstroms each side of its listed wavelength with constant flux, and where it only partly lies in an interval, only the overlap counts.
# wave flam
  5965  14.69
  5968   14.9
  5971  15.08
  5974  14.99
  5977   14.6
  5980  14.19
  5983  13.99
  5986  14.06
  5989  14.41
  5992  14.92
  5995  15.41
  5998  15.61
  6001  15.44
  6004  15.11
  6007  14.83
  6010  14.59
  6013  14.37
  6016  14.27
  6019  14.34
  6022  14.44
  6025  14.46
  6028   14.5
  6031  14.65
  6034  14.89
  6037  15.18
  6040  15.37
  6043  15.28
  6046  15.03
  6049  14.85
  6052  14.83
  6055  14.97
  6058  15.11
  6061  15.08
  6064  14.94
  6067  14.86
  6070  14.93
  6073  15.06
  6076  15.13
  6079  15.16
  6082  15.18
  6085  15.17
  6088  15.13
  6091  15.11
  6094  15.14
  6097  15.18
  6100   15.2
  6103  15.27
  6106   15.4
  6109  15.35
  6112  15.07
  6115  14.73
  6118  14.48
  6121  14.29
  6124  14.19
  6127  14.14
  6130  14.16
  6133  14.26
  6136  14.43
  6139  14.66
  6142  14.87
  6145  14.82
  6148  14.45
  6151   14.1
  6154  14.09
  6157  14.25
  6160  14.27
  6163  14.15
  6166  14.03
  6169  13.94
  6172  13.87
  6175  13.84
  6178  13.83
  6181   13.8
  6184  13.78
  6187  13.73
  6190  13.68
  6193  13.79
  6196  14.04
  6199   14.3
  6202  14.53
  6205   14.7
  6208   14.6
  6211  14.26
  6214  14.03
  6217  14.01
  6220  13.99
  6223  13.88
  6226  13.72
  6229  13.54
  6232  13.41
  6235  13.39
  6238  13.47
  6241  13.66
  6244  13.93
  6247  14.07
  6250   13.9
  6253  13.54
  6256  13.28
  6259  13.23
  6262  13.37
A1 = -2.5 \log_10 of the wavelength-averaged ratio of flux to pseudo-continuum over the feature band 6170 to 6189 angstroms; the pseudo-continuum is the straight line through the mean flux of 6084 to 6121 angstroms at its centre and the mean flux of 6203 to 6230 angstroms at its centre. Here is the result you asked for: 0.05 mag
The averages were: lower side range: 15.1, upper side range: 14.1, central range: 13.8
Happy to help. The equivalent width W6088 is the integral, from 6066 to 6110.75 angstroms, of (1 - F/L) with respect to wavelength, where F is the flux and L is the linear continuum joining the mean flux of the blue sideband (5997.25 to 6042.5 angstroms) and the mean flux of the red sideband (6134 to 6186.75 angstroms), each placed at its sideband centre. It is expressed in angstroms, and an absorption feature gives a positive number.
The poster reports -2.03 angstroms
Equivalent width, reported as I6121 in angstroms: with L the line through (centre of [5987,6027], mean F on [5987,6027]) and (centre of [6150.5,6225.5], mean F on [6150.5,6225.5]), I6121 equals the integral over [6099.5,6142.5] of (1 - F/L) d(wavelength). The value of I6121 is -1.1 angstroms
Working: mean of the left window 14.8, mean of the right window 14.1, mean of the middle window 14.7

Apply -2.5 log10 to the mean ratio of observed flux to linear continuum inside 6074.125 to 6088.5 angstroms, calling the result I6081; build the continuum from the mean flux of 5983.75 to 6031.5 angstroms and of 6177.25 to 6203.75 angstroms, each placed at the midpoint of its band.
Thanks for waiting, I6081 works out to -0.06 mag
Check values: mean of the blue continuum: 14.7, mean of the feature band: 15.2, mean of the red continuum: 14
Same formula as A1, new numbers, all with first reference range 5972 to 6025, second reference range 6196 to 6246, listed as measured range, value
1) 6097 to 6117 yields -0.06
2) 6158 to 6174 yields 0.01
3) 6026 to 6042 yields -0.03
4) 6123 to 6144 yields -0.01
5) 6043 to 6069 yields -0.04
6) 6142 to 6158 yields -0.02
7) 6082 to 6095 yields -0.06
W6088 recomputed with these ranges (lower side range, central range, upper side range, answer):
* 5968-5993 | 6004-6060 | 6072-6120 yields 0.0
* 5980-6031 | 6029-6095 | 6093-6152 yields -1.6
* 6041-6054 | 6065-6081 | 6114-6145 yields -0.2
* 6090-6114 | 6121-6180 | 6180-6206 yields 1.4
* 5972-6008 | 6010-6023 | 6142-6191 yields 0.3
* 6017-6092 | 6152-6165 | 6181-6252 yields 0.1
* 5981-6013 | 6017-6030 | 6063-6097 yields 0.4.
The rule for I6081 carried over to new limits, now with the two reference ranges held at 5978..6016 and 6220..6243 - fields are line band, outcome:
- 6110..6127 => -0.03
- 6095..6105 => -0.07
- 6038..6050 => -0.05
